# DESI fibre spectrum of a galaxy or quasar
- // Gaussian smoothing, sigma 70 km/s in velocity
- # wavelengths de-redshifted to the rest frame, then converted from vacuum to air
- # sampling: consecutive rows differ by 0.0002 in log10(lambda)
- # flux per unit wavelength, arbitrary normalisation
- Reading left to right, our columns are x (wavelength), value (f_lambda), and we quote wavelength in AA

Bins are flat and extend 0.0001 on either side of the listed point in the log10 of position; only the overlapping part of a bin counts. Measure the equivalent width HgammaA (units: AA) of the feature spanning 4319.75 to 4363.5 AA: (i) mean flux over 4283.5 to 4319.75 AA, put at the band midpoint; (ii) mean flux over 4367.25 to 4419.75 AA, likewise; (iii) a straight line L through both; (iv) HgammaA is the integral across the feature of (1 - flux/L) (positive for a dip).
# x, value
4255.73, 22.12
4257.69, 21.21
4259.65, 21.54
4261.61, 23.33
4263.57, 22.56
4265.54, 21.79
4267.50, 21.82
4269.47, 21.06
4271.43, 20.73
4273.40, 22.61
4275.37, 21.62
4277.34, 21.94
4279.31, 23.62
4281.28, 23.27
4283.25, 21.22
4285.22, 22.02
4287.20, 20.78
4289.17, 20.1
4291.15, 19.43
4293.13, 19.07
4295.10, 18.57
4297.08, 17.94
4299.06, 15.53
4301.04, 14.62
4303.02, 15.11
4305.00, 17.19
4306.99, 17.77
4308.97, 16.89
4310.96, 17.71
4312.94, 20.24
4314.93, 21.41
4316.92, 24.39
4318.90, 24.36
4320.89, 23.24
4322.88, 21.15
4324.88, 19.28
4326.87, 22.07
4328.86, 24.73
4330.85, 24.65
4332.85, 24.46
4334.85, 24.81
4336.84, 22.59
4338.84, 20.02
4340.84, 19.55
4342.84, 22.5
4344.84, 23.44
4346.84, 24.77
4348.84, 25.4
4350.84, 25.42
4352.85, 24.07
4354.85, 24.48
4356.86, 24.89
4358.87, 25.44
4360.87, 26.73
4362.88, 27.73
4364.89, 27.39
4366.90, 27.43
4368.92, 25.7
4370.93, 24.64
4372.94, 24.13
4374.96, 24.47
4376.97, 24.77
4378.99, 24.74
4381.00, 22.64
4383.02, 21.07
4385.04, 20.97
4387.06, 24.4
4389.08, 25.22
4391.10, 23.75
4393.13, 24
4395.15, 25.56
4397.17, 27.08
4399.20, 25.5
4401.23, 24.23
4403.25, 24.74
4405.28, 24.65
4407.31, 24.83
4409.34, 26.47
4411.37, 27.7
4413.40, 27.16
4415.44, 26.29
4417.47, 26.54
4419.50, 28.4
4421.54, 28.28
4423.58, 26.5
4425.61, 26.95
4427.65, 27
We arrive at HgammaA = -4.1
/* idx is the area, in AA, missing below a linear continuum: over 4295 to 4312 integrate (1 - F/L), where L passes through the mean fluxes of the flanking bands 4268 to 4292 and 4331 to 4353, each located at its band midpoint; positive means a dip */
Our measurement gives 4.21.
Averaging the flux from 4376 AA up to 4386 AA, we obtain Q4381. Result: 22.8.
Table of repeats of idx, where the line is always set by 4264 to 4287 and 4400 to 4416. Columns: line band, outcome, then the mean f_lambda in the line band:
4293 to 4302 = 2.2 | 17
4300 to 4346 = 4.6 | 21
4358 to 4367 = -0.9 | 26.9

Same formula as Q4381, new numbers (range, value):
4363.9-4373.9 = 25.9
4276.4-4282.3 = 23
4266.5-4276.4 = 21.6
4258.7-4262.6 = 22.5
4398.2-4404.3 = 24.8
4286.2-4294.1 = 19.8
